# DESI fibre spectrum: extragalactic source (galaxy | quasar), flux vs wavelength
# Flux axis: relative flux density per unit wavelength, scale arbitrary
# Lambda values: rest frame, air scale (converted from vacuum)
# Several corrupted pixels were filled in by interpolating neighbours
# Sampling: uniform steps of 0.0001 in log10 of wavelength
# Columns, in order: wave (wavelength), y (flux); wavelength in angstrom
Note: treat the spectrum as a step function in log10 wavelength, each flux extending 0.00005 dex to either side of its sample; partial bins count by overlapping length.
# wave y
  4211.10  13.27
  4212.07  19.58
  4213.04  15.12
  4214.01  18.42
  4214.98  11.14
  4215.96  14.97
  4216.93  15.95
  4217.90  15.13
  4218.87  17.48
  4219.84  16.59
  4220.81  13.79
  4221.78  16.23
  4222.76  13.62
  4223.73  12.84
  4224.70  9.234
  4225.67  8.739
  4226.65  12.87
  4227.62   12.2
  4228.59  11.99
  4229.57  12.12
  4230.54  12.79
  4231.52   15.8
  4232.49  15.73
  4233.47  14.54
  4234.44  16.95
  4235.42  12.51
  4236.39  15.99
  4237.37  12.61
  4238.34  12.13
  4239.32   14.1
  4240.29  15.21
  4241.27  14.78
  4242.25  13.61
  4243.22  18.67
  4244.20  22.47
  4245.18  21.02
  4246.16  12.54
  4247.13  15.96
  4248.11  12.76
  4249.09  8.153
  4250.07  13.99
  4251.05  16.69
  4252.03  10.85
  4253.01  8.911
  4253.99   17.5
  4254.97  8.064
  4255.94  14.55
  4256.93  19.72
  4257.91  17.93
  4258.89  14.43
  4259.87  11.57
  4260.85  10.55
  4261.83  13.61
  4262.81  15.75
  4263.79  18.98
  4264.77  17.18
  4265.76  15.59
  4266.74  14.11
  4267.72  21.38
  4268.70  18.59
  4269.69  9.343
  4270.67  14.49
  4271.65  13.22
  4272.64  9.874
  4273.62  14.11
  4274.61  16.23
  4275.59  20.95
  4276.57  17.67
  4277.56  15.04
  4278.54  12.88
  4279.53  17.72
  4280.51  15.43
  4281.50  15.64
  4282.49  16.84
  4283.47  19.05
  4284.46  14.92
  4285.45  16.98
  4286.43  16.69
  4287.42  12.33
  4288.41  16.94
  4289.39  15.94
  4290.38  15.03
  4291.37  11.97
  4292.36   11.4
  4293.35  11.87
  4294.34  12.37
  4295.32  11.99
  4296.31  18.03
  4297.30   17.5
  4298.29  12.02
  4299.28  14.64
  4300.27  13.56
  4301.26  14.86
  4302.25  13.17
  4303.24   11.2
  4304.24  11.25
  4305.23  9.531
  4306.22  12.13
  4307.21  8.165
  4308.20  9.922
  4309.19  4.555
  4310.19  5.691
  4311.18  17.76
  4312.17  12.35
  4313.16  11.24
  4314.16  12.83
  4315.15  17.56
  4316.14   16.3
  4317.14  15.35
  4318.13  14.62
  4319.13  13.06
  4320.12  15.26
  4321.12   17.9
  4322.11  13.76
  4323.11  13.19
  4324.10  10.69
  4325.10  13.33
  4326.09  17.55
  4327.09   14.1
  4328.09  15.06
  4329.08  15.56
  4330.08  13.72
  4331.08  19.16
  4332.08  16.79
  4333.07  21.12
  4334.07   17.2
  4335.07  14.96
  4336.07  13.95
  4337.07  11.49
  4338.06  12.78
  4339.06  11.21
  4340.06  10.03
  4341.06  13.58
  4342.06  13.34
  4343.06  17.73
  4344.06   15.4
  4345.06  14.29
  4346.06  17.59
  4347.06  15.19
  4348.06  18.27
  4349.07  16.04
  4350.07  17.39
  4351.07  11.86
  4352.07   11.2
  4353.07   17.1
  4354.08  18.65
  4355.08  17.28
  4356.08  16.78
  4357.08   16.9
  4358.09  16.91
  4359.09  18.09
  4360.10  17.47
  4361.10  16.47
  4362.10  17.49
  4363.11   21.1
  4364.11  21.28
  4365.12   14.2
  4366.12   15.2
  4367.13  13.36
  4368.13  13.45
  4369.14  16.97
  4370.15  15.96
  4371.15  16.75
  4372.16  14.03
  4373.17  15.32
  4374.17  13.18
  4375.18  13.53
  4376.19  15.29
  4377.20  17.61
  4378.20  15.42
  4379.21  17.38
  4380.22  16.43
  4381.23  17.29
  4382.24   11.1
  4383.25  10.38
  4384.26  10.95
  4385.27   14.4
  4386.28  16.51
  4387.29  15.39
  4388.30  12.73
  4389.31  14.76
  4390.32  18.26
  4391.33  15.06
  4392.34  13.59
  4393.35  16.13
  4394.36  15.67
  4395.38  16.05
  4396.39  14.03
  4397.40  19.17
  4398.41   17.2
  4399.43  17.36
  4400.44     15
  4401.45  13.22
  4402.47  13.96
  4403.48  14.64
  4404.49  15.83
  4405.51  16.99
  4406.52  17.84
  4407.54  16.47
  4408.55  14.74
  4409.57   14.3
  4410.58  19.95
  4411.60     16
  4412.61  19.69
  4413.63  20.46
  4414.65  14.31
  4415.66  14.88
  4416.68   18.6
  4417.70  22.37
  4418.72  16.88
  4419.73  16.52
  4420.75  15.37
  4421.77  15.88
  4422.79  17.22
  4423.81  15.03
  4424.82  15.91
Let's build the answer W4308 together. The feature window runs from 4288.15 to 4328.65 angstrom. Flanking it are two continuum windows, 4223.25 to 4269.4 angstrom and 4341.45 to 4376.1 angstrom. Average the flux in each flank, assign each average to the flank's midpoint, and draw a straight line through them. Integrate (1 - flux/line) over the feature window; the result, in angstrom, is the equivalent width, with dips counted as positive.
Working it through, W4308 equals 5.3 angstrom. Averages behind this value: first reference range 14.4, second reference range 16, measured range 13.3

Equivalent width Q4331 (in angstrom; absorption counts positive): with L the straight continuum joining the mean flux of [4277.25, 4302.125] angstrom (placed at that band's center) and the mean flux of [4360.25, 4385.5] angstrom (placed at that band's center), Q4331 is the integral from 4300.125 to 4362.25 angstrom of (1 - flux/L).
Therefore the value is 3.0 angstrom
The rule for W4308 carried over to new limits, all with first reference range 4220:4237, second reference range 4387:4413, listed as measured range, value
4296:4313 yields 2.9 angstrom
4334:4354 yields 0.7 angstrom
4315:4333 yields -0.5 angstrom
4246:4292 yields -2.7 angstrom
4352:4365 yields -1.9 angstrom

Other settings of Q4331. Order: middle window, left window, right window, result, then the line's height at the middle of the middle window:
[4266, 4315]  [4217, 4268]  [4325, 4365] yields 3.8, 15.1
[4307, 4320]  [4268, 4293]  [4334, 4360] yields 2.4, 15.2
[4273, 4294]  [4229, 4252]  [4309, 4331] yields -1.7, 14.3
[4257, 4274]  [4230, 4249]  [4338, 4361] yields 0.4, 15.2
